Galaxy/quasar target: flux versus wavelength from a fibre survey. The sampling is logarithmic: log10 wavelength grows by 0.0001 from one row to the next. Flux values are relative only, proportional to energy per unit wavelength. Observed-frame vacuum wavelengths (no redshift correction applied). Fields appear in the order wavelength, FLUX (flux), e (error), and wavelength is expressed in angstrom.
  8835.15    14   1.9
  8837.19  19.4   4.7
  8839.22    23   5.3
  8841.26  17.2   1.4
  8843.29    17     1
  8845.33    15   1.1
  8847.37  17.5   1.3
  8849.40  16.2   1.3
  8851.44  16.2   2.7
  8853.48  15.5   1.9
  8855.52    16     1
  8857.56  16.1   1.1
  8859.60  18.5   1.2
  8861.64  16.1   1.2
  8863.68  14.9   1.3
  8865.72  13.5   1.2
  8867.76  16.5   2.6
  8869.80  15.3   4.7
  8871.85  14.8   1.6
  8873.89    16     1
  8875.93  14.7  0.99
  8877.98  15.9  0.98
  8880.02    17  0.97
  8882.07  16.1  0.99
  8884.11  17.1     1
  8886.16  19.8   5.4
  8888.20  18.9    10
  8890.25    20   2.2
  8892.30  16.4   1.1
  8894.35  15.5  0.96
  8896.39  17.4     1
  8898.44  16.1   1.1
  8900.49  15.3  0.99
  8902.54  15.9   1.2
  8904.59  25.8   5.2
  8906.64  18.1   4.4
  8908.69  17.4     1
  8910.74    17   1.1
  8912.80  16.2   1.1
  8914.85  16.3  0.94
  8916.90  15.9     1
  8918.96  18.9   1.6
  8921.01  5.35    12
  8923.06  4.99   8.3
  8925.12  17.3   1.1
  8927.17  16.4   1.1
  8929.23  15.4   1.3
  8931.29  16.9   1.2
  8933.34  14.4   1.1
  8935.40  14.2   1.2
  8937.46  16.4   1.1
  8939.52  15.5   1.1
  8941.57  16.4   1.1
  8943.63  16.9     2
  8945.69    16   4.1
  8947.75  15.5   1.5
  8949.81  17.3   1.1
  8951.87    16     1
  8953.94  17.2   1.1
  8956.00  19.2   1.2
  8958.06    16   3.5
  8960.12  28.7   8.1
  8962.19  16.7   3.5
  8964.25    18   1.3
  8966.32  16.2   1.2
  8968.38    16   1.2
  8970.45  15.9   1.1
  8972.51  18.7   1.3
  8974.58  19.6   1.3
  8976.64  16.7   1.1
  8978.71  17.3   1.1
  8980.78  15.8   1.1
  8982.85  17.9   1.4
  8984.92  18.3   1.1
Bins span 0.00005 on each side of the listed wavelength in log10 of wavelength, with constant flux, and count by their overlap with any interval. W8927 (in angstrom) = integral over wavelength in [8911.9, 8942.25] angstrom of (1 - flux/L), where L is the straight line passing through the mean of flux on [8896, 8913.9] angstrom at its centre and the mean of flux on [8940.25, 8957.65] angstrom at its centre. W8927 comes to 4.48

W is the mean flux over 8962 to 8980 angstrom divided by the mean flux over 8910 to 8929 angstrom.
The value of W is 1.21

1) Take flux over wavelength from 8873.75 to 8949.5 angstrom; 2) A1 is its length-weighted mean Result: 16.2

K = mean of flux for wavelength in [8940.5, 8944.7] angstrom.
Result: 16.7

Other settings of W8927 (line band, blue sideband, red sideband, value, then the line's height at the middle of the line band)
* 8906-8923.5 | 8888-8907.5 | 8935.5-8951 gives 2.6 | 17.2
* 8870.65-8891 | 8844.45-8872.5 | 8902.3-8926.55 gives -1.5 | 15.8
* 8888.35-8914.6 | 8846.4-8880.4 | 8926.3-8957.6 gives -2.5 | 16.1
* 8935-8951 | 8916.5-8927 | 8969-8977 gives -1.5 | 14.7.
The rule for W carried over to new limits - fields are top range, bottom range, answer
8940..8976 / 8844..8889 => 1.08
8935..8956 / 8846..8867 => 1.02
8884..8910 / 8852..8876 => 1.15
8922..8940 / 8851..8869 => 0.92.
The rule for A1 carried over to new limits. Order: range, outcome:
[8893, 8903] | 16.1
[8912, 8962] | 16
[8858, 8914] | 16.9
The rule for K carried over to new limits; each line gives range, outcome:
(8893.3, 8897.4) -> 16.5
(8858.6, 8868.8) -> 15.9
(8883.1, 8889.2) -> 18.6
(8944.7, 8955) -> 16.4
